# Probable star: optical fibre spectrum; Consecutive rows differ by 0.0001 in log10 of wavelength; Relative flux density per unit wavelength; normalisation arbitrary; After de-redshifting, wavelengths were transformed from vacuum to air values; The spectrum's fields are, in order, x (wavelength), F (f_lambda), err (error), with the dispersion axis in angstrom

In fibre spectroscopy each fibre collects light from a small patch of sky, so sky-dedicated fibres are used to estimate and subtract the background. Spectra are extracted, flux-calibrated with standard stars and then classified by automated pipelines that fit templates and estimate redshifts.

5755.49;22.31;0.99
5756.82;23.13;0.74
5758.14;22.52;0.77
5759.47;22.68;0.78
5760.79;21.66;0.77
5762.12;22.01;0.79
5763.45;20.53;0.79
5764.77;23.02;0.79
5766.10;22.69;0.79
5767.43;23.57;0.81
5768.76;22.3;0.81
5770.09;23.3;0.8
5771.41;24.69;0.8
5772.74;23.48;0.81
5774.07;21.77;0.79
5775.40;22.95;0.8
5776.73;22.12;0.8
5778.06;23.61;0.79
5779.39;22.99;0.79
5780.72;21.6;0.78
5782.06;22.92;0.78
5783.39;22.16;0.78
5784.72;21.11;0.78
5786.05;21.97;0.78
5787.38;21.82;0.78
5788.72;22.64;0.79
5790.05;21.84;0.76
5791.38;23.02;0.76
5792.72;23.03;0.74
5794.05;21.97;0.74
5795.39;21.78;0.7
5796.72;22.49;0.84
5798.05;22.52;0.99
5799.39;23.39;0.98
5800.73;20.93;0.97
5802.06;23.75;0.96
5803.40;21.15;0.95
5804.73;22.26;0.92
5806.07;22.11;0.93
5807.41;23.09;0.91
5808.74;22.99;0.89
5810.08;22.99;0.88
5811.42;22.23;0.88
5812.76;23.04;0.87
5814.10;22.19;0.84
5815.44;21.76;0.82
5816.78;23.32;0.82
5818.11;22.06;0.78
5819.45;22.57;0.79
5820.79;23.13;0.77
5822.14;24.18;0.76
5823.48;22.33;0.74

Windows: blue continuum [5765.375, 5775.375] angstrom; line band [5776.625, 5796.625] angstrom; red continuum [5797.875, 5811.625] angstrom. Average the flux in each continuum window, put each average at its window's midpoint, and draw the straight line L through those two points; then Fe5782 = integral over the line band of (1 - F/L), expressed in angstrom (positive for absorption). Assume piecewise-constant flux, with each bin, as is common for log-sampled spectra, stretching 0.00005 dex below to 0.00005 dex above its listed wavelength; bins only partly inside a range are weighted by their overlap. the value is 0.44 angstrom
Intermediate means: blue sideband 23.1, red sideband 22.5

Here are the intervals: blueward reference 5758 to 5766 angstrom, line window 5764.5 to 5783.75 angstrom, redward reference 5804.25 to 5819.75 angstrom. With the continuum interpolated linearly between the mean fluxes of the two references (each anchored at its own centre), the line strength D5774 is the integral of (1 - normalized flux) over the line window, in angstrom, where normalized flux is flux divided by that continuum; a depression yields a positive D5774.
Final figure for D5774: -0.6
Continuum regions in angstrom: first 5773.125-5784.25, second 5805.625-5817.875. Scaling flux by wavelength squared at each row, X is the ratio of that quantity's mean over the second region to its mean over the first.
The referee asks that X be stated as 1.02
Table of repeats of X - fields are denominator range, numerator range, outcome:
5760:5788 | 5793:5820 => 1.01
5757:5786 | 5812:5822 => 1.02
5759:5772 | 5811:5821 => 1.01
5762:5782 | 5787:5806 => 0.99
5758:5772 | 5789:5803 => 1.00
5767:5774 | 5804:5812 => 0.98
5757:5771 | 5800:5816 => 1.01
